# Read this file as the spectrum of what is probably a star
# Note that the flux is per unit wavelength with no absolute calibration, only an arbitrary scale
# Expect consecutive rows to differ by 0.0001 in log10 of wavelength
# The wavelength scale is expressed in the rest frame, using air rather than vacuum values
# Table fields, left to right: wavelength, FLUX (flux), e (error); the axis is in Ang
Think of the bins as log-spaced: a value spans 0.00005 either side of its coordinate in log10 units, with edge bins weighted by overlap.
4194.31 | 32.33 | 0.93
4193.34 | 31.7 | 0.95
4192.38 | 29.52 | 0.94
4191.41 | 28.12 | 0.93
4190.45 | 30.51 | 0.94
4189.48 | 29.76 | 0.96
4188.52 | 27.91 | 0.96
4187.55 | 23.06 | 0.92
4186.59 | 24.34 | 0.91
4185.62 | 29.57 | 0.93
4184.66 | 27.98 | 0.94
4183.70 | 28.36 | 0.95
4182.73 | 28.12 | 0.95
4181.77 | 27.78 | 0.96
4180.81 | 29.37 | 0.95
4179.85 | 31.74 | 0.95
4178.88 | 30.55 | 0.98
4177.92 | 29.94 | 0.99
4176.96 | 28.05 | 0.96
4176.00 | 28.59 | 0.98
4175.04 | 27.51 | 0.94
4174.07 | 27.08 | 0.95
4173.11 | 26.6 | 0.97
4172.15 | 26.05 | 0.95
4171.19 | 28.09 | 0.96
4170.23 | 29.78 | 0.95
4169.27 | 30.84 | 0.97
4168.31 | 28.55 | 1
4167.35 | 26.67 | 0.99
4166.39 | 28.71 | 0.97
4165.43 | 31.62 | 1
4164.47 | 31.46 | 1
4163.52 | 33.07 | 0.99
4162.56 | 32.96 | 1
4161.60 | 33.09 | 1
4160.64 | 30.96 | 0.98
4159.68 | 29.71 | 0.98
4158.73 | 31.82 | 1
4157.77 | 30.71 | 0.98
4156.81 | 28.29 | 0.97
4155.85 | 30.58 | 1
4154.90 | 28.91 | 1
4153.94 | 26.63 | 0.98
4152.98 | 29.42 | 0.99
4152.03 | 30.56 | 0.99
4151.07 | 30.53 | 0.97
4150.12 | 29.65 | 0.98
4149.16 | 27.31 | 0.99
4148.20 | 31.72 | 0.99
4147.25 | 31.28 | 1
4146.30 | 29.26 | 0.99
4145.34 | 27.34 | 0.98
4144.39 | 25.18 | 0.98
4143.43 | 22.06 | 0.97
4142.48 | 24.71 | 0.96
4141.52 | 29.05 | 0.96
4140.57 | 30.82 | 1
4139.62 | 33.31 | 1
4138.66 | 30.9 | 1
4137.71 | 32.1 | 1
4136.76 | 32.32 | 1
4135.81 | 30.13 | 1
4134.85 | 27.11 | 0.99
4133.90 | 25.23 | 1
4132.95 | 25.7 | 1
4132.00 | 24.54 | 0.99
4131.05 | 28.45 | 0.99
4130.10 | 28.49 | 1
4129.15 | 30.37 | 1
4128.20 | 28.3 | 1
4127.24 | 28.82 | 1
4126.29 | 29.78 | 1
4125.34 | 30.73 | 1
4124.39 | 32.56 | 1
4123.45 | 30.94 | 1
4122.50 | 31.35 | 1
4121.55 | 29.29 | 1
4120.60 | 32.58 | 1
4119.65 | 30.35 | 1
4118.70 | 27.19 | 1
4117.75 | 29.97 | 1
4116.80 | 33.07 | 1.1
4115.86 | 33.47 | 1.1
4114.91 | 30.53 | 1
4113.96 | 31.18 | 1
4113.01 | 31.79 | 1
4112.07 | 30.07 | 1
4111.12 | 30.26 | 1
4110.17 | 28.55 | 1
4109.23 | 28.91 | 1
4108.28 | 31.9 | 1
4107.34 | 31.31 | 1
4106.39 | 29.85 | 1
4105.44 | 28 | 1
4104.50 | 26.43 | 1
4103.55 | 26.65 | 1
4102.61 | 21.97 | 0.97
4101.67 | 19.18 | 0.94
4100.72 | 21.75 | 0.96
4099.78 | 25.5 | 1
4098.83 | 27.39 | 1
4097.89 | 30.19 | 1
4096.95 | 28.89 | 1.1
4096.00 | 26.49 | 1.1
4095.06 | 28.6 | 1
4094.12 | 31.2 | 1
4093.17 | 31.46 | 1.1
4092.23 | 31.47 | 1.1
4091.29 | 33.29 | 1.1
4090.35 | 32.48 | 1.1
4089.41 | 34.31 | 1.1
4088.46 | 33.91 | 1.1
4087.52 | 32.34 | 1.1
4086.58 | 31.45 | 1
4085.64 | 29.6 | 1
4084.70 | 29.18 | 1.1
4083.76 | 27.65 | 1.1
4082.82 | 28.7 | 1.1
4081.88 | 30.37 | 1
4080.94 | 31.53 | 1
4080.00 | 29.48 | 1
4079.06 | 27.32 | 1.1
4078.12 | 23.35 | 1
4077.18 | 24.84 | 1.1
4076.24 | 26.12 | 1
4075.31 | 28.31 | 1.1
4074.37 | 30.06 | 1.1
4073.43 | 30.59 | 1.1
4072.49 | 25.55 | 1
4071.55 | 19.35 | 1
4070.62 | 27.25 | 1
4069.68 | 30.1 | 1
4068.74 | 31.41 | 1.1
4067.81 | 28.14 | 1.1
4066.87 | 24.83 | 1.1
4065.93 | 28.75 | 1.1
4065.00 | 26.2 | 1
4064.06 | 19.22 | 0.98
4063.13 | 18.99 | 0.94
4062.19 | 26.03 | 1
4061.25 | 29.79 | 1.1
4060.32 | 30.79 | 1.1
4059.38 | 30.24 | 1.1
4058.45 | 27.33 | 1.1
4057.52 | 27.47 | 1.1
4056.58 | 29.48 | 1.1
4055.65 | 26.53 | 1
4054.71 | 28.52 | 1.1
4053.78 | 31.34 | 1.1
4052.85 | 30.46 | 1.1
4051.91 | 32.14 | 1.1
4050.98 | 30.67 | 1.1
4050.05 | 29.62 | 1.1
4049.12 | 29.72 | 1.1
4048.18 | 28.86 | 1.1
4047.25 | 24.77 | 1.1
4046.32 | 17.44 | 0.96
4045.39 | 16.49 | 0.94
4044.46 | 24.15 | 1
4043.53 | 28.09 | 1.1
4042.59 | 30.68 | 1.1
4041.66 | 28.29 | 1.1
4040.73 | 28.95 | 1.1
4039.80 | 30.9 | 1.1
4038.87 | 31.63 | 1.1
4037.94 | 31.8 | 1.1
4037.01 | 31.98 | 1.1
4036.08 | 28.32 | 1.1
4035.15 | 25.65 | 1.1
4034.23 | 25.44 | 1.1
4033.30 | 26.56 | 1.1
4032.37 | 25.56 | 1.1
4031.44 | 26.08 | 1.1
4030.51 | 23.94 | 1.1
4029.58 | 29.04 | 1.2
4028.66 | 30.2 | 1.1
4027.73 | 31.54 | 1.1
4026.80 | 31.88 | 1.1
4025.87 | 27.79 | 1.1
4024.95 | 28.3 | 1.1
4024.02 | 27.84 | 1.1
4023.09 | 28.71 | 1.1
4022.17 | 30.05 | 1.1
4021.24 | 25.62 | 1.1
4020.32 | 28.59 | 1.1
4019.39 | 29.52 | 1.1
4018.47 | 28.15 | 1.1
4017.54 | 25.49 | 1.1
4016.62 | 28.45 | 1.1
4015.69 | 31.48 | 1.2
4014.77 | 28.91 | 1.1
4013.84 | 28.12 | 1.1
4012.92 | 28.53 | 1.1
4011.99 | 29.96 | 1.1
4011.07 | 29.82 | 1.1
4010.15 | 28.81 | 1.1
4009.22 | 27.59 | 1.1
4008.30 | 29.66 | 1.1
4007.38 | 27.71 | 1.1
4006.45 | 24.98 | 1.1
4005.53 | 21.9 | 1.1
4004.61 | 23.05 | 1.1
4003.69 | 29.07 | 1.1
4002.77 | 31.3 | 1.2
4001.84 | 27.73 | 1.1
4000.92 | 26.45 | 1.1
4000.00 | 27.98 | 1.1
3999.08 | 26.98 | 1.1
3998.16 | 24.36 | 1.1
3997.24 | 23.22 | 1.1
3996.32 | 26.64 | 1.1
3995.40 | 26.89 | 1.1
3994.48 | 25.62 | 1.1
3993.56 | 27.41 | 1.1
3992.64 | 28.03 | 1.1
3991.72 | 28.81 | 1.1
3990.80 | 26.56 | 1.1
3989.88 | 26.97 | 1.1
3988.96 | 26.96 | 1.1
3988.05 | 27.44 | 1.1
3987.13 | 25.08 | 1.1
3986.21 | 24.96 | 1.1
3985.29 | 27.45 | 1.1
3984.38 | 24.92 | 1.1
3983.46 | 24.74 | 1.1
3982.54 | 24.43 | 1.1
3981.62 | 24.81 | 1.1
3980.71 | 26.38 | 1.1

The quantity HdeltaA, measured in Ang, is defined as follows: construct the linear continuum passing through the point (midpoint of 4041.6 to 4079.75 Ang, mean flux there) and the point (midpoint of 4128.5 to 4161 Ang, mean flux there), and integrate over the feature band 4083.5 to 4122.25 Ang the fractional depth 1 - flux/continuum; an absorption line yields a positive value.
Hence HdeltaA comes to -2.1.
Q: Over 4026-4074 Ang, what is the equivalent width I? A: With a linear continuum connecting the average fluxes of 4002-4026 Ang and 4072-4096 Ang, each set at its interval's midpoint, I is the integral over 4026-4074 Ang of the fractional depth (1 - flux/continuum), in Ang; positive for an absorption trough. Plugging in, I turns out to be 2.06 Ang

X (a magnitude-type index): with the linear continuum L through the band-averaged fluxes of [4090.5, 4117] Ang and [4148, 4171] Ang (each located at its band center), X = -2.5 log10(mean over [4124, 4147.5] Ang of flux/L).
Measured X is 0.03 mag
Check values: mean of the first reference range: 28.9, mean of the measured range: 28.7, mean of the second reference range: 30.1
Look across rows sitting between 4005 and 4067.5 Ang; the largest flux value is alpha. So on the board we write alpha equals 32.14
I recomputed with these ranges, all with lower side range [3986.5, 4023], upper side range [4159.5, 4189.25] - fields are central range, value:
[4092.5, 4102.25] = 0.41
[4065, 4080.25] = 0.49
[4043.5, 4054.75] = 0.34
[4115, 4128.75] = -1.01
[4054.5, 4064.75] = 0.45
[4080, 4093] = -1.39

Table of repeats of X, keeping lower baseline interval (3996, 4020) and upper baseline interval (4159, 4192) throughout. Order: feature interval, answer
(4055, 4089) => 0.010 mag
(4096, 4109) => 0.060 mag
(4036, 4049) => 0.021 mag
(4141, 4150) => 0.044 mag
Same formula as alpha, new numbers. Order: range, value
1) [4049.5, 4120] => 34.31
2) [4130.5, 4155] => 33.31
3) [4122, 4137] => 32.56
